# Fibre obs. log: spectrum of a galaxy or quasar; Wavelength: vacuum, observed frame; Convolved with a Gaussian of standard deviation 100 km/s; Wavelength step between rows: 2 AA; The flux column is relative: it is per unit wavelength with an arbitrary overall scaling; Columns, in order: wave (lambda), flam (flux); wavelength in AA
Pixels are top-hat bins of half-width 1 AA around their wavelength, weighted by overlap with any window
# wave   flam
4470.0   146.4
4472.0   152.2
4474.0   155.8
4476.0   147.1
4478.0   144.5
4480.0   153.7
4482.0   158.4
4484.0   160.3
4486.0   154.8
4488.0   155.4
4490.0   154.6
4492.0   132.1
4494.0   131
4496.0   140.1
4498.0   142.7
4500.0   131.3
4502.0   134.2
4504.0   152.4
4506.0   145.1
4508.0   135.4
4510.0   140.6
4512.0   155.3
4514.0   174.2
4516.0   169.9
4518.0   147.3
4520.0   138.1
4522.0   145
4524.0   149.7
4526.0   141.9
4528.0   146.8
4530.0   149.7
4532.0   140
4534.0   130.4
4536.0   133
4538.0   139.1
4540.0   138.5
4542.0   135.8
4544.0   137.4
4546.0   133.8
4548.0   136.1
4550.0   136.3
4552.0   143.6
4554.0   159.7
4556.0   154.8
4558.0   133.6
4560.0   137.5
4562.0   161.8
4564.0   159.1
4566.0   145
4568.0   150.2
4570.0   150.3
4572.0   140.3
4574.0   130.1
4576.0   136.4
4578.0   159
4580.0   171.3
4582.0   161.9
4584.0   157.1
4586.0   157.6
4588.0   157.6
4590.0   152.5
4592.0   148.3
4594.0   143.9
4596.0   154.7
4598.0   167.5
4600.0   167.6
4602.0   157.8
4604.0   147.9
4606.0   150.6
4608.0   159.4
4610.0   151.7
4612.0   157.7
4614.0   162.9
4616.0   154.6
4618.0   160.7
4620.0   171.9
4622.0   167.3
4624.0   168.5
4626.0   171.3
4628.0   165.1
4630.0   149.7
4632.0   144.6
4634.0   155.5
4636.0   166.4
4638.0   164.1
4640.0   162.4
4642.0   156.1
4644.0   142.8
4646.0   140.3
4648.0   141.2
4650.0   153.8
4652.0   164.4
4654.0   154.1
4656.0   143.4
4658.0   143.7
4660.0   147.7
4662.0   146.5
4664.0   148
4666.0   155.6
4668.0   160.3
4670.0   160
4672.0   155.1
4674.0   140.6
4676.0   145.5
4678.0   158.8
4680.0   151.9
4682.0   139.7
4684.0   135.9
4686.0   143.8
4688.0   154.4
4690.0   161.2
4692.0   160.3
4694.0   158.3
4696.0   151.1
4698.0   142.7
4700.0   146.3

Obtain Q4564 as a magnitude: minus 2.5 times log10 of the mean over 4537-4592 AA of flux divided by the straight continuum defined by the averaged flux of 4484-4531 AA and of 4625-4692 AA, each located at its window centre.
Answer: 0.012 mag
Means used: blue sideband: 147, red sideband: 152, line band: 147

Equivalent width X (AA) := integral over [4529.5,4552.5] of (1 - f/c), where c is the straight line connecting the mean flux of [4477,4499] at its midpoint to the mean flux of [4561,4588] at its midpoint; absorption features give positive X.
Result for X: 2.03 AA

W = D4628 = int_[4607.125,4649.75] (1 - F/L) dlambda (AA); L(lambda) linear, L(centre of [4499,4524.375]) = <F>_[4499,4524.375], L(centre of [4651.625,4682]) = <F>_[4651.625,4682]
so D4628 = -2.1 AA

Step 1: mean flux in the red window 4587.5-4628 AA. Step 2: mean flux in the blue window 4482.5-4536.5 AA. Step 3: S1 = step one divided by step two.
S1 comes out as 1.09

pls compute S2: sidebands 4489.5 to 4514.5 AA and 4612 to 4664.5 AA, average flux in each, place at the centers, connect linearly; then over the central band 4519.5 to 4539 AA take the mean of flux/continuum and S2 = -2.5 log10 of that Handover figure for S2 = 0.03 mag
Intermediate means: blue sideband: 143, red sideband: 156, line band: 141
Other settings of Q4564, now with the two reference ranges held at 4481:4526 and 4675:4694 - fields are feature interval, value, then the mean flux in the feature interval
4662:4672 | -0.033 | 155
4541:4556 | 0.052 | 141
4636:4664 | -0.009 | 151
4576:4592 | -0.061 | 157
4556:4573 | 0.006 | 148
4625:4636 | -0.059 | 158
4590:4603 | -0.051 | 156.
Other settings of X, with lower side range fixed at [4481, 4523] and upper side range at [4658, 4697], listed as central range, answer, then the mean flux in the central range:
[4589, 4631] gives -2.5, 159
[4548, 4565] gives 0.1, 148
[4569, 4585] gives -0.2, 151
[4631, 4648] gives -0.3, 153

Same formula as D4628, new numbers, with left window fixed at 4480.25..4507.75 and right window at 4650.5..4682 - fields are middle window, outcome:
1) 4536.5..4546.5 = 0.7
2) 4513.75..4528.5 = -0.4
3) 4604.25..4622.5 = -1.1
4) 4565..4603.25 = -1.2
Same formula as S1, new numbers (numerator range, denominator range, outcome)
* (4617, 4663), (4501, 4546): 1.08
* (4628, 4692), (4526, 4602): 1.03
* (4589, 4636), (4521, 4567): 1.11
